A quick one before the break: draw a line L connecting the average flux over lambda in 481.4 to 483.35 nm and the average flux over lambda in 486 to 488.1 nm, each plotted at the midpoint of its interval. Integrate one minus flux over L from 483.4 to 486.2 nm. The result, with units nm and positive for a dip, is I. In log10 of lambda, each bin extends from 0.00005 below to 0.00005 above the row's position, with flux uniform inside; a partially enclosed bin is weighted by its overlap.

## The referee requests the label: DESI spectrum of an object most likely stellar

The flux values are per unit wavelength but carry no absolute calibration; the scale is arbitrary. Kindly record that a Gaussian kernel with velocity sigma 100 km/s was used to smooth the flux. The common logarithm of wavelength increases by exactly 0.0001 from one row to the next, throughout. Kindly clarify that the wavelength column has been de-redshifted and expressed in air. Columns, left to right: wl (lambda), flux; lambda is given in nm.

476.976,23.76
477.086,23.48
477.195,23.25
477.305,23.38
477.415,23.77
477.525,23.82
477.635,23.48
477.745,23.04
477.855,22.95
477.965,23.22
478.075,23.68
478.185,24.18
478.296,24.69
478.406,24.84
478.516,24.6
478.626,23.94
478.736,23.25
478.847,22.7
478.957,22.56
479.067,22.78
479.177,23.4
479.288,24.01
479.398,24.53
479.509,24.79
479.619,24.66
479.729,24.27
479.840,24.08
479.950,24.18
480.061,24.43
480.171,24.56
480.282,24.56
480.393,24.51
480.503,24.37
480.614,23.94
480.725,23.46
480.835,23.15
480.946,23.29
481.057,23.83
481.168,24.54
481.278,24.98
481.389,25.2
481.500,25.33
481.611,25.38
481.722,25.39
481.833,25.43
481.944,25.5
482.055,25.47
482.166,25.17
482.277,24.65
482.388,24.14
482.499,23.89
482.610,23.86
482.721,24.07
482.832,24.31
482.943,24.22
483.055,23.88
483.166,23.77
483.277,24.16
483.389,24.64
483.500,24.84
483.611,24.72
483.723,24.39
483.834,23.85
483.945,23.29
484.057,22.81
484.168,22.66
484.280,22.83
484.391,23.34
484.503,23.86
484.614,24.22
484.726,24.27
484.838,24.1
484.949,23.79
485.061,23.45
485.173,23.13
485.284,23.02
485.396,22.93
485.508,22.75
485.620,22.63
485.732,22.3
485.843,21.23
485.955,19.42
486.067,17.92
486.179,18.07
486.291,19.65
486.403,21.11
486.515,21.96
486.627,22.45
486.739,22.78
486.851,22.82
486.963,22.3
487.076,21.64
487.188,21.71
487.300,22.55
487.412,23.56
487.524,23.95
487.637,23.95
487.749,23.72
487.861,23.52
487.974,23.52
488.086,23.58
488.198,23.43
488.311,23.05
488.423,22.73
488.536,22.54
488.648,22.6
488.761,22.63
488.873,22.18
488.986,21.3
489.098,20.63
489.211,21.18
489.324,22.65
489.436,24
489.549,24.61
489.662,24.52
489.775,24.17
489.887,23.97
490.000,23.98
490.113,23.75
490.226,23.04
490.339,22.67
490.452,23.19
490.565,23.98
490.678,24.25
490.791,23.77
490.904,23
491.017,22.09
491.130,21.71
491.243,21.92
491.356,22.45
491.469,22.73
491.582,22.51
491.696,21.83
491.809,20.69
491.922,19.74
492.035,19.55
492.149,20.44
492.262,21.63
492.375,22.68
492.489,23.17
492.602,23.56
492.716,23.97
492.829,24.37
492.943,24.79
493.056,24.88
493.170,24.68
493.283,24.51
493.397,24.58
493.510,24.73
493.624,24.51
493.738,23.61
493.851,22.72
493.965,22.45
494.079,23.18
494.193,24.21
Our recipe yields 0.05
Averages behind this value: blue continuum 24.6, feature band 22.9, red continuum 22.1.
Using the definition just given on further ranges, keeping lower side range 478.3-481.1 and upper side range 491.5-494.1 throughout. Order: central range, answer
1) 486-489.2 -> 0.16 nm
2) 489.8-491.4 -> 0.00 nm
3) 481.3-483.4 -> -0.08 nm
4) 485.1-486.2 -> 0.10 nm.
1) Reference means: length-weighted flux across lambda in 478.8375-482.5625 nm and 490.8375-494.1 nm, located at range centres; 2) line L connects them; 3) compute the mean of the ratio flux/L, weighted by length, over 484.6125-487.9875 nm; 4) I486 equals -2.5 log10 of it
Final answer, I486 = 0.061 mag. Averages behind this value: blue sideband 24.4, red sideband 22.9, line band 22.4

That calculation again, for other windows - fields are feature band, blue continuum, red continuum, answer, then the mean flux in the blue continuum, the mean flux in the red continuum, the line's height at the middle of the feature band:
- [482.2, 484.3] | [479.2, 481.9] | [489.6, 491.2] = 0.01 mag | 24.4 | 23.4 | 24.2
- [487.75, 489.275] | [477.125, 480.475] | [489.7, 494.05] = 0.03 mag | 23.9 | 23.1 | 23.3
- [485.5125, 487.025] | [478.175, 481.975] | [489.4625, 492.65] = 0.11 mag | 24.3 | 22.7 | 23.4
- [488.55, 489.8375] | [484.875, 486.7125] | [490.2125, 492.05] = -0.03 mag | 21.7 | 22.3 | 22.1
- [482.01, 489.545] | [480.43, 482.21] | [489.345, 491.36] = 0.05 mag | 24.6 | 23.4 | 24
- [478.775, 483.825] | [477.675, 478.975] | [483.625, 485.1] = -0.03 mag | 23.7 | 23.6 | 23.6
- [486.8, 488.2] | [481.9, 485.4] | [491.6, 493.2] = 0.01 mag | 24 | 22.5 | 23.3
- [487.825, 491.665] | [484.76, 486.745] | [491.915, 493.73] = -0.01 mag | 21.8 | 23.3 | 22.7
